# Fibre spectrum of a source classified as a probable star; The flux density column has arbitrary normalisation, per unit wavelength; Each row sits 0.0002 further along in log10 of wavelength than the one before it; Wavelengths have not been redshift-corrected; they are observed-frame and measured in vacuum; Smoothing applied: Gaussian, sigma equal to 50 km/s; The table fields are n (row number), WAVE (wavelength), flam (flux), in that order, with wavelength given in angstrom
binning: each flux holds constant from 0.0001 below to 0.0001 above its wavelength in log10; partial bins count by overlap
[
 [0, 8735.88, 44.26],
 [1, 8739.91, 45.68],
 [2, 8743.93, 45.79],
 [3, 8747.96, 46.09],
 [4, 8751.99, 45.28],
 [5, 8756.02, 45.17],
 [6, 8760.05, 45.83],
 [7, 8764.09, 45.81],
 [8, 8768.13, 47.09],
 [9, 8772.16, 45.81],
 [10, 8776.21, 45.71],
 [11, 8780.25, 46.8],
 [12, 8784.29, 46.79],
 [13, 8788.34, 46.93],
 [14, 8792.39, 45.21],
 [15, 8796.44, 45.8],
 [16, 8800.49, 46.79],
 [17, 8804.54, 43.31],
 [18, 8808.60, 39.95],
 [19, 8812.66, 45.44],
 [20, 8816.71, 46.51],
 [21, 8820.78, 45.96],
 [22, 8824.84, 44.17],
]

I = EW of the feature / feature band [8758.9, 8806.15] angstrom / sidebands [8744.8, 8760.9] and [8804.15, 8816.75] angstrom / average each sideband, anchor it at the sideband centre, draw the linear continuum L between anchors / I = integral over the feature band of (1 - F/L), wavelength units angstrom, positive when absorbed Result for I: -1.6 angstrom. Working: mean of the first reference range 45.6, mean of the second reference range 43.4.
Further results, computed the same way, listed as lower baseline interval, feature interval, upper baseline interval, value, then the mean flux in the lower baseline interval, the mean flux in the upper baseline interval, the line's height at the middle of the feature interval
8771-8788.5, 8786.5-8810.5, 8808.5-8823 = 0.54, 46.4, 45.1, 45.7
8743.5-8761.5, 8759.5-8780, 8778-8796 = -0.06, 45.6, 46.4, 46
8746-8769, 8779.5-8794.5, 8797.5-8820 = -0.44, 45.8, 44.5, 45.1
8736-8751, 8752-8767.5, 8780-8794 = 0.07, 45.6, 46.4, 45.9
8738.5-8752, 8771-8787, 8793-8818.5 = -0.42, 45.8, 44.7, 45.2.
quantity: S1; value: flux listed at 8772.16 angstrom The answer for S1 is 45.81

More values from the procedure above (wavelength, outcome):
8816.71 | 46.51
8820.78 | 45.96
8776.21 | 45.71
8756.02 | 45.17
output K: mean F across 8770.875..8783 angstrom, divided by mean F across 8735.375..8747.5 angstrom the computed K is 1.02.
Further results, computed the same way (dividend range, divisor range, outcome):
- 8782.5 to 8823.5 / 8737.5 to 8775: 0.99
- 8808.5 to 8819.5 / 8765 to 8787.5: 0.96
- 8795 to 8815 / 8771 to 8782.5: 0.96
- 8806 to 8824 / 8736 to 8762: 0.97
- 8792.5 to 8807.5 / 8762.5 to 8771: 0.97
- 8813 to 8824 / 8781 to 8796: 0.99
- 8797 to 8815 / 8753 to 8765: 0.97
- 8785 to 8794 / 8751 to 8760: 1.02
